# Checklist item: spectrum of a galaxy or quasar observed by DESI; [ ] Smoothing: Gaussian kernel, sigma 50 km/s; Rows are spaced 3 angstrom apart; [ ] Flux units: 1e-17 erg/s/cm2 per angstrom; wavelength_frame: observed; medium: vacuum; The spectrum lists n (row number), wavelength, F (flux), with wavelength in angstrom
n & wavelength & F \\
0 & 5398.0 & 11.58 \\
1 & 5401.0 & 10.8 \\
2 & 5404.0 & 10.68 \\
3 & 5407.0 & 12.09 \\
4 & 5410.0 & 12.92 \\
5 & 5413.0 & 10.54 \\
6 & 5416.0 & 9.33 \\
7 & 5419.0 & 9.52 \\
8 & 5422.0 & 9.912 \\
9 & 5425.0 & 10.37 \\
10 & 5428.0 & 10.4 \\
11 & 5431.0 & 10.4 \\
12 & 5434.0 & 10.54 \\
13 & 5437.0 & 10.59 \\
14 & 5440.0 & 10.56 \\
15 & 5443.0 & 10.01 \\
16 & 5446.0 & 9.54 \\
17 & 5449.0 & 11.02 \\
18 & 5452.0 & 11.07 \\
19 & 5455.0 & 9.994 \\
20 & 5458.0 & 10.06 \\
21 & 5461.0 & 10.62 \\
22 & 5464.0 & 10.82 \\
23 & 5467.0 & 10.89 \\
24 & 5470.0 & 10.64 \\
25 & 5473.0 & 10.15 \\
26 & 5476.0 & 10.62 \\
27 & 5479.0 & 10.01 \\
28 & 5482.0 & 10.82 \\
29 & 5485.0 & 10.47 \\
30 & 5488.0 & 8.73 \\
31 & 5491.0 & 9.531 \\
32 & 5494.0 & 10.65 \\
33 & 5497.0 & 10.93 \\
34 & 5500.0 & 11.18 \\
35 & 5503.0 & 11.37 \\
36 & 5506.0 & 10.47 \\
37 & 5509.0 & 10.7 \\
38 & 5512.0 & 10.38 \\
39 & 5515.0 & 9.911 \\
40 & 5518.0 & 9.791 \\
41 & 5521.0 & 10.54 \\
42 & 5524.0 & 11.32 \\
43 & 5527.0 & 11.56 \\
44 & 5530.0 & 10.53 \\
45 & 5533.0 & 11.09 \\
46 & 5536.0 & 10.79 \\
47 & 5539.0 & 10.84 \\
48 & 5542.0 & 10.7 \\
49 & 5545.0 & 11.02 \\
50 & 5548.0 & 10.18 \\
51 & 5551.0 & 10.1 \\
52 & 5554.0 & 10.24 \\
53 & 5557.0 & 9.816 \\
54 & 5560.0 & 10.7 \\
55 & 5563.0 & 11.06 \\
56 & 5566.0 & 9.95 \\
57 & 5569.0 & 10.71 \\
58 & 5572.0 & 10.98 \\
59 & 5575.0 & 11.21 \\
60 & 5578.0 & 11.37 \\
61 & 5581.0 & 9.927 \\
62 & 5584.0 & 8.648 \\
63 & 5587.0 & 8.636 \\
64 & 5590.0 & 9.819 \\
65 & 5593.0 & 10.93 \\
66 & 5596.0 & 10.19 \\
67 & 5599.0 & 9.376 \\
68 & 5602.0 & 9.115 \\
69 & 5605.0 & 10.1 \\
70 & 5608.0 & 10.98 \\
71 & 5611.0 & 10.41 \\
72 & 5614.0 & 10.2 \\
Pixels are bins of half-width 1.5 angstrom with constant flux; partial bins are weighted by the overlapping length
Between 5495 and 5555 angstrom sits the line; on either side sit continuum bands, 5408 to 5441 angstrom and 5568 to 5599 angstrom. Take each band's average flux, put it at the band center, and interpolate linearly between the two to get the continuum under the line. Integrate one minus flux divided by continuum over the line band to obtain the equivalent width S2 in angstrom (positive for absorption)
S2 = -2.24 angstrom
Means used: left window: 10.5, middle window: 10.7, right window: 10.2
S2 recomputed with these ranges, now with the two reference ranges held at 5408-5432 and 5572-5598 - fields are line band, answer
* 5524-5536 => -1.0 angstrom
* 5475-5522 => -0.3 angstrom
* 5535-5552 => -0.7 angstrom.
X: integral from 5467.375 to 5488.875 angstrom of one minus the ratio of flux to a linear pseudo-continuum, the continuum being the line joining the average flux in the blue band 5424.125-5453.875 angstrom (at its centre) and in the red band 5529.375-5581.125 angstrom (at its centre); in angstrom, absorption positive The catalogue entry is 0.47 angstrom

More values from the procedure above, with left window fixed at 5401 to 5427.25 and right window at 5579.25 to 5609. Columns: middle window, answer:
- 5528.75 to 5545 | -1.23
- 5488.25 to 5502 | -0.23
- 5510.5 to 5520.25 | 0.09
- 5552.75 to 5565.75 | -0.61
